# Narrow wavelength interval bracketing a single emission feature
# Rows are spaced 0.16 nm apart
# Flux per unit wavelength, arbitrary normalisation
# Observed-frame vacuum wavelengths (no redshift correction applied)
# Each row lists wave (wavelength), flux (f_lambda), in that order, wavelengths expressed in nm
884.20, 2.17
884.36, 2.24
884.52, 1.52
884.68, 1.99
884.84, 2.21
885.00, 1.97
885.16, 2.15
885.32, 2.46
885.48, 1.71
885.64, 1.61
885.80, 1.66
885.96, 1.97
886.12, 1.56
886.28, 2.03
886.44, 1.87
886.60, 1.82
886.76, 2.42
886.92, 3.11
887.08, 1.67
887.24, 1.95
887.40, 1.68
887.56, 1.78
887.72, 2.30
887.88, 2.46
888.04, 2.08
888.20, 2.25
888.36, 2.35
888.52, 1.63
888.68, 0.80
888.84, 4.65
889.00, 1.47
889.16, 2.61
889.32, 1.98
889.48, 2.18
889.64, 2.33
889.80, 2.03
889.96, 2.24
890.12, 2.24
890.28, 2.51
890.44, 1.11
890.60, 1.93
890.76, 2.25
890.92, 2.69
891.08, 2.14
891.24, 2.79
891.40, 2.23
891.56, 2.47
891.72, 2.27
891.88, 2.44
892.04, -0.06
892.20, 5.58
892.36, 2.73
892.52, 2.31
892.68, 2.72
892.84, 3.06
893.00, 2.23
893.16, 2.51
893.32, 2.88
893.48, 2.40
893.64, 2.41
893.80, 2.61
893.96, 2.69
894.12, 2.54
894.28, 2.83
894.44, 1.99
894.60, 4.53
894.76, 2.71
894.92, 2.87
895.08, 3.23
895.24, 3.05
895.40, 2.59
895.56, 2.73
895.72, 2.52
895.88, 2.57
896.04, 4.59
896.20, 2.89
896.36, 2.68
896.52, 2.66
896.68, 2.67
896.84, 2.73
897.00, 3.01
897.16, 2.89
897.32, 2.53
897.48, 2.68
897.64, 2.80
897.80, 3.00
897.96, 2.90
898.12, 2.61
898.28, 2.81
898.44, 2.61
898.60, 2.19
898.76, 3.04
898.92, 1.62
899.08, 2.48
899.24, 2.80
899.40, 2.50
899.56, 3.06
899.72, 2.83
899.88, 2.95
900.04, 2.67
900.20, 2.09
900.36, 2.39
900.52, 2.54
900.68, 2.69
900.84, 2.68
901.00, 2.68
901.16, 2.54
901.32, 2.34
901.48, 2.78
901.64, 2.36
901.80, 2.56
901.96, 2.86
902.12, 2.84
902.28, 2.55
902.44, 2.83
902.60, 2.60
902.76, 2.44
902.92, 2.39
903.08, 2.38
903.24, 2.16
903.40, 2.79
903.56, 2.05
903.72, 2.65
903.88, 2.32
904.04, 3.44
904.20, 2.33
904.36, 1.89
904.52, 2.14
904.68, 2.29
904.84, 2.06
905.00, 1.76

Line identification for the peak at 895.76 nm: Mg II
